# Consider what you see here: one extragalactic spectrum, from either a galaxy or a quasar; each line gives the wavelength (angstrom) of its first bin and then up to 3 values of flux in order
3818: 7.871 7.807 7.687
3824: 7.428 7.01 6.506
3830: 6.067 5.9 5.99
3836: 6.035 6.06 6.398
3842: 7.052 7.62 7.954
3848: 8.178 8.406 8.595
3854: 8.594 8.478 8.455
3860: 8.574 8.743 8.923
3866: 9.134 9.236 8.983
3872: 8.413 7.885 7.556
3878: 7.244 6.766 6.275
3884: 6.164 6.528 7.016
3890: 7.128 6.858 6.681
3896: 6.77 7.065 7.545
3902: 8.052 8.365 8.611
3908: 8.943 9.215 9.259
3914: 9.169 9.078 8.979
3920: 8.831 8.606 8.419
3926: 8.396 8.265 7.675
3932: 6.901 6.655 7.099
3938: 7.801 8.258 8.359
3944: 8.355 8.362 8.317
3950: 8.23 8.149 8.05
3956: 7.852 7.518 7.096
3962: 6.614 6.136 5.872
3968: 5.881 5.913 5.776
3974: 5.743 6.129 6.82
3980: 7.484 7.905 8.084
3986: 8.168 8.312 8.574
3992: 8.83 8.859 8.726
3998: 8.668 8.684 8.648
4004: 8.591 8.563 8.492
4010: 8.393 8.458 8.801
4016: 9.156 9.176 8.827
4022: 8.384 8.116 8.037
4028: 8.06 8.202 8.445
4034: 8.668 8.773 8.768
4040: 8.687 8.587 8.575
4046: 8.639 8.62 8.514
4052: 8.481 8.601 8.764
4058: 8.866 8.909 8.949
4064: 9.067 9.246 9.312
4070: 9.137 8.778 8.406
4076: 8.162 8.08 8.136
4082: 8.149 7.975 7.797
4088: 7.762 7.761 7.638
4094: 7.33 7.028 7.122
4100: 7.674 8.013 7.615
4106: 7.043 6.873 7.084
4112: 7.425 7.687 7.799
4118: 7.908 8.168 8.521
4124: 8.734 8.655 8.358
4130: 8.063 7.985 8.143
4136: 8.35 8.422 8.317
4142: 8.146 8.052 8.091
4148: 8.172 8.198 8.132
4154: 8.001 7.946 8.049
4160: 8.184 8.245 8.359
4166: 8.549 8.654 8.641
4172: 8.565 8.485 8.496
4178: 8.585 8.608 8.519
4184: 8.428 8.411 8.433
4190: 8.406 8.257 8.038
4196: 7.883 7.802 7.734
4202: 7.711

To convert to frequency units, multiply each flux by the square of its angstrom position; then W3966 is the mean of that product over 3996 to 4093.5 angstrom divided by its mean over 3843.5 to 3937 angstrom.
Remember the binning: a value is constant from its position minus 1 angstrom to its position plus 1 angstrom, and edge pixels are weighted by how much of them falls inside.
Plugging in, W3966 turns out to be 1.2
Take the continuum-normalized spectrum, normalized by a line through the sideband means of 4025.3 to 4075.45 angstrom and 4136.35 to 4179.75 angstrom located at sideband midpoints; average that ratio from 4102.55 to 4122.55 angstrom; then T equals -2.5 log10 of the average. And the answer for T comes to 0.12 mag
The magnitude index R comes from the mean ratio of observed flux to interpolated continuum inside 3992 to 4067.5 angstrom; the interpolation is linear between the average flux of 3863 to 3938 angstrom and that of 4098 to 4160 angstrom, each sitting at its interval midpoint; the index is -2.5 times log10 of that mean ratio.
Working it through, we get -0.093 mag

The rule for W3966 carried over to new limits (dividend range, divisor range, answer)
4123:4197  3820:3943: 1.23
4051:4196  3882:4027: 1.13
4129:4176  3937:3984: 1.25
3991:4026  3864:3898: 1.24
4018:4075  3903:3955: 1.11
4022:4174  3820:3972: 1.19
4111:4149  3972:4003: 1.11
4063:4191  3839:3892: 1.19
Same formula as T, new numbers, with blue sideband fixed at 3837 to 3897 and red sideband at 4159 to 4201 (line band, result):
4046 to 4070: -0.10 mag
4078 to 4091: 0.03 mag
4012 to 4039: -0.07 mag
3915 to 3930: -0.10 mag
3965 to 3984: 0.22 mag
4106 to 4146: 0.03 mag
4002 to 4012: -0.07 mag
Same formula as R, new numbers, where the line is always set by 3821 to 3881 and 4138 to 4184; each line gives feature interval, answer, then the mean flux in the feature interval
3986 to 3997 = -0.086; 8.62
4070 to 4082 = -0.030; 8.37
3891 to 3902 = 0.099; 7.08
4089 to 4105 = 0.092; 7.52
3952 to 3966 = 0.102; 7.18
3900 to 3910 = -0.093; 8.47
